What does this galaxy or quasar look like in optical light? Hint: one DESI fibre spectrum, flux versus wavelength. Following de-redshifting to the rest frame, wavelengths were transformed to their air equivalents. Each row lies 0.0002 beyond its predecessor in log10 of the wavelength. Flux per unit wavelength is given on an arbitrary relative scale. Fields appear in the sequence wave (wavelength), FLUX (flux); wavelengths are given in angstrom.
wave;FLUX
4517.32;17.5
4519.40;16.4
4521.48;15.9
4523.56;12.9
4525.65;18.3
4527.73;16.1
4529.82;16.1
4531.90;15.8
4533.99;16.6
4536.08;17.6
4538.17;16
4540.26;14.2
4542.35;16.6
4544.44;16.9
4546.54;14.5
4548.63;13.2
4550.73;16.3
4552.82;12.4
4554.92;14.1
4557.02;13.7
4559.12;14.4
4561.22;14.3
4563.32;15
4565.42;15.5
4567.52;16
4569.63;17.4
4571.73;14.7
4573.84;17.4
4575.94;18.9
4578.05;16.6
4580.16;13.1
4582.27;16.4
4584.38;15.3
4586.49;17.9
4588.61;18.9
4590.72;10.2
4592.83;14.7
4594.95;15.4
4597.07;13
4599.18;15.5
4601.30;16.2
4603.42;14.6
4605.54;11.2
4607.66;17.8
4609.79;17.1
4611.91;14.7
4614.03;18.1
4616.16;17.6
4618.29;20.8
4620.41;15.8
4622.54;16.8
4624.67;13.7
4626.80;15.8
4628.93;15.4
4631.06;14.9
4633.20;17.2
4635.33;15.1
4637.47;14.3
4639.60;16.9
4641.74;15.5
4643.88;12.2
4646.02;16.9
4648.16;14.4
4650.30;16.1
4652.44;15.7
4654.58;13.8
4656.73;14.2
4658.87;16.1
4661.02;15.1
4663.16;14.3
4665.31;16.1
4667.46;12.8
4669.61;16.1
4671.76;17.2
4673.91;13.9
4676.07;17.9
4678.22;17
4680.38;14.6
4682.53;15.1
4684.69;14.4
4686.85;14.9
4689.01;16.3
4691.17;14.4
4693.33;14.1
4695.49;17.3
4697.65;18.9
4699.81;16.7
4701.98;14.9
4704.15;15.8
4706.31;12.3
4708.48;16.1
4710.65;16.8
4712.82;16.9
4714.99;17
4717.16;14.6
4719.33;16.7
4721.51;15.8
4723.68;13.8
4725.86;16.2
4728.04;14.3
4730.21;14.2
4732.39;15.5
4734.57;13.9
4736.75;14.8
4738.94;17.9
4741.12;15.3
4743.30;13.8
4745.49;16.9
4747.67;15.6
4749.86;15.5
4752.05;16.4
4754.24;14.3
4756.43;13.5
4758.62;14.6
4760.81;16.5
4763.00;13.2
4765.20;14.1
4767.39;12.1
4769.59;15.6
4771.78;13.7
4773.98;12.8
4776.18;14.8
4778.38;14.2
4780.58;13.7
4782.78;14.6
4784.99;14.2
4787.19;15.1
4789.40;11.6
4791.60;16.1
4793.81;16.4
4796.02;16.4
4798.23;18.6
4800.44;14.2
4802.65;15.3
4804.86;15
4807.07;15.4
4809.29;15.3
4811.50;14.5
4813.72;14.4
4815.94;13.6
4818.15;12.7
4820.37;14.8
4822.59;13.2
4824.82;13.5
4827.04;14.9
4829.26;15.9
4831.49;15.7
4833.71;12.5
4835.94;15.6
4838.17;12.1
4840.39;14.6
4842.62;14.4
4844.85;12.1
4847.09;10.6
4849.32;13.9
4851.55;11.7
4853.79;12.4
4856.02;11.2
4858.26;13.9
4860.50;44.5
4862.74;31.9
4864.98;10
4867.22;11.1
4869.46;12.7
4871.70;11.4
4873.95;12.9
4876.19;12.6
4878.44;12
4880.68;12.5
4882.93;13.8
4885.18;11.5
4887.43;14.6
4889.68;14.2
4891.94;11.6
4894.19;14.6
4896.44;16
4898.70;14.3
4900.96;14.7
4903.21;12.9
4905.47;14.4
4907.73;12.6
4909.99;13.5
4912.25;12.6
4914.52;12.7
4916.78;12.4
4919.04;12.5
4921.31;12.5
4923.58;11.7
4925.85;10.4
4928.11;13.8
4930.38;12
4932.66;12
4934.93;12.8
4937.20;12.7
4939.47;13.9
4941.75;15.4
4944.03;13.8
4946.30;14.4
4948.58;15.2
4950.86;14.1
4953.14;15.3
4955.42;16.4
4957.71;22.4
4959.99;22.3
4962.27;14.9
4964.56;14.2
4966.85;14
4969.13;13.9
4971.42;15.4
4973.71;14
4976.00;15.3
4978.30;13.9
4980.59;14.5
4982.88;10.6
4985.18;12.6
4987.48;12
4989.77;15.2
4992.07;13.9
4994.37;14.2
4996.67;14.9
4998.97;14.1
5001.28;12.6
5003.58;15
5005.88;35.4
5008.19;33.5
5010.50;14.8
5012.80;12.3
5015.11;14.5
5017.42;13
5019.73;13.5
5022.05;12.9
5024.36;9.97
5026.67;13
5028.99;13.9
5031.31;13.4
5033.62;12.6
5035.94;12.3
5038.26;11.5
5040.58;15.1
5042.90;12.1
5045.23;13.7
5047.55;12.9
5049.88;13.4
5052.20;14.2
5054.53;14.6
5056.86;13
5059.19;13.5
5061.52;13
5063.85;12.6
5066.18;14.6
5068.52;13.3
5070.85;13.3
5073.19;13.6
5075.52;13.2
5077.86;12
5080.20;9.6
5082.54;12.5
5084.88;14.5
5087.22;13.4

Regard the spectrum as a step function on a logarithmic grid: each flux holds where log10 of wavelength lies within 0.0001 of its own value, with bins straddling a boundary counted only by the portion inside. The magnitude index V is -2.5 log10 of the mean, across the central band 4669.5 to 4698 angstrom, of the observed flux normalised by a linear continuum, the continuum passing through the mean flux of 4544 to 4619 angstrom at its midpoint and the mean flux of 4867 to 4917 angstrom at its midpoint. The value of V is -0.074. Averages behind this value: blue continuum 15.5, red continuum 13.2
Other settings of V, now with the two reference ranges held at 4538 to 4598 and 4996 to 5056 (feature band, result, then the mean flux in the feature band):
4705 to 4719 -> -0.04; 15.7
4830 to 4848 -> 0.12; 13.5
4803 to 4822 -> 0.05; 14.5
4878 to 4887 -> 0.19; 12.7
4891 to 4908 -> 0.08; 14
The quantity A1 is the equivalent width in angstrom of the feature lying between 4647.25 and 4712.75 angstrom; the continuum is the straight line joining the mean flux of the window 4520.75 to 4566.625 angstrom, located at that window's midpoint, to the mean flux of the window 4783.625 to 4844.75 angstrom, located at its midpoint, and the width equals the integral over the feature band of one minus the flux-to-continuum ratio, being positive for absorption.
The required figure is -2.3 angstrom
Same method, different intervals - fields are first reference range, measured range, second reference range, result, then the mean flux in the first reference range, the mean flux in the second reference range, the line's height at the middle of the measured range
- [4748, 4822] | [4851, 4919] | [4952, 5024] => 2.85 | 14.6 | 15.8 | 15.2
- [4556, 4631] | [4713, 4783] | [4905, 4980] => 0.60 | 15.7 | 14.2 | 15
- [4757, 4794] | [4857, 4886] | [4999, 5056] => -3.43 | 14.3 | 15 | 14.5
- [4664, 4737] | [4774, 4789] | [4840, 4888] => 0.98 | 15.5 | 14.8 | 15.2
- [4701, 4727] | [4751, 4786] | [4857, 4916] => 2.53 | 15.6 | 14.9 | 15.4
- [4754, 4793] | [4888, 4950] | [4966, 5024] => 6.74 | 14.2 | 15.4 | 15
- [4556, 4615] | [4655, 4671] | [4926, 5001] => 0.34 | 15.5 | 14.4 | 15.3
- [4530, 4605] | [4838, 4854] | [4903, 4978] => 1.86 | 15.4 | 14.2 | 14.5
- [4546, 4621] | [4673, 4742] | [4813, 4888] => -2.26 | 15.5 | 14.6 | 15.1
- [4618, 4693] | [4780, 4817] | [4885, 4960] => -0.95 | 15.4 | 13.9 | 14.6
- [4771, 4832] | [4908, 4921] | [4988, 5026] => 2.31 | 14.7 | 16.1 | 15.5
